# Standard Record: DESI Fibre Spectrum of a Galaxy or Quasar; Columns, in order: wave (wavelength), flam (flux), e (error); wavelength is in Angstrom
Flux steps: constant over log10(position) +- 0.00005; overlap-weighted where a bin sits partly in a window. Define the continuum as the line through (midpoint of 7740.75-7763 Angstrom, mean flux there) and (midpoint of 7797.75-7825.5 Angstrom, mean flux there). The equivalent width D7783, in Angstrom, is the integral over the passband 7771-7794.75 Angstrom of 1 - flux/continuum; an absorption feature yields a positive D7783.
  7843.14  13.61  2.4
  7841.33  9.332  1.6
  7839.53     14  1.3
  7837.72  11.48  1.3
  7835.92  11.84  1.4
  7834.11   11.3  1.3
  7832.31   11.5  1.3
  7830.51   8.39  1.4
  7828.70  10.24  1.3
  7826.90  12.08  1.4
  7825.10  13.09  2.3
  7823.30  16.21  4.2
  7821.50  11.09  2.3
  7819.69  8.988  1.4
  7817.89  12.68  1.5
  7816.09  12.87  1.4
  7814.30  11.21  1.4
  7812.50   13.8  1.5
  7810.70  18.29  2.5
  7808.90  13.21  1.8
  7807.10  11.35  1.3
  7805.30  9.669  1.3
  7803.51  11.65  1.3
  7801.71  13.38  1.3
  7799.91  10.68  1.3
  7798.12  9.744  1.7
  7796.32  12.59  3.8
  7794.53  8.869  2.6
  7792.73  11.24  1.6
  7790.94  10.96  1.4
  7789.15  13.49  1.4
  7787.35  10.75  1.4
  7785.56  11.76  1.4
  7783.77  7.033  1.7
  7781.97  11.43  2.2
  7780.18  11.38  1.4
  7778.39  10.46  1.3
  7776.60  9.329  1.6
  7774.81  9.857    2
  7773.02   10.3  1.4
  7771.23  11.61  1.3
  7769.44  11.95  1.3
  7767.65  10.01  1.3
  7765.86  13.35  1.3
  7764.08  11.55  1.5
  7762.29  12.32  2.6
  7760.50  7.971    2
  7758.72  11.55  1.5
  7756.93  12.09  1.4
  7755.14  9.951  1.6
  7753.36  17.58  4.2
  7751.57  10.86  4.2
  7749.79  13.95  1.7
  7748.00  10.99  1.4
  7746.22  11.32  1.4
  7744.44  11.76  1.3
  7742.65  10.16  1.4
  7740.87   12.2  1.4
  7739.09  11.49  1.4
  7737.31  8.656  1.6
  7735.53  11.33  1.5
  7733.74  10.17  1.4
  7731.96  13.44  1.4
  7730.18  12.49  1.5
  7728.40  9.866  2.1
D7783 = 2.9 Angstrom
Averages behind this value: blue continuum 11.7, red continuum 12.4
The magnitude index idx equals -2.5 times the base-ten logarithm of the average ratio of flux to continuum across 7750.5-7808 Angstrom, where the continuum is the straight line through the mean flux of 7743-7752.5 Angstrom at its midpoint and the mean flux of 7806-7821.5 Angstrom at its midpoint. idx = 0.09 mag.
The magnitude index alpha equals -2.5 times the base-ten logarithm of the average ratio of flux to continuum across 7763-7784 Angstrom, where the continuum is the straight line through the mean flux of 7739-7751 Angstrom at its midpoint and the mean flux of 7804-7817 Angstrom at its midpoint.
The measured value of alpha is 0.13 mag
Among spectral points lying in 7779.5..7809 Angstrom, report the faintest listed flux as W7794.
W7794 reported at 7.033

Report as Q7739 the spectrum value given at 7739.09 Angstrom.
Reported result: 11.49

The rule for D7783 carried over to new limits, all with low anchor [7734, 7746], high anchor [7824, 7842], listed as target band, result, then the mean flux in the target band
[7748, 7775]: -1.62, 11.7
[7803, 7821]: -1.69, 12.4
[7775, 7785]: 1.03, 9.98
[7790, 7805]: 0.18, 11.1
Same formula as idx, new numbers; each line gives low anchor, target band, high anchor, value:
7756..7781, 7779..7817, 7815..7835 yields -0.031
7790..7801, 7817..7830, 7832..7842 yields -0.055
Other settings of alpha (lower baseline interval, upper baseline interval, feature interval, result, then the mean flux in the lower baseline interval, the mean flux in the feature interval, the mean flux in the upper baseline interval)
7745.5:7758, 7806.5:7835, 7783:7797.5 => 0.139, 12.4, 10.9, 12.3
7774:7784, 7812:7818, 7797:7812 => -0.036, 10.1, 12.3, 12.6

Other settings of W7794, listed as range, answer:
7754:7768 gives 7.971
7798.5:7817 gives 9.669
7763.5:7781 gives 9.329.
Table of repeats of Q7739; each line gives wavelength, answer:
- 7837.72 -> 11.48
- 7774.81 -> 9.857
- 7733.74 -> 10.17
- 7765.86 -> 13.35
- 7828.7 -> 10.24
